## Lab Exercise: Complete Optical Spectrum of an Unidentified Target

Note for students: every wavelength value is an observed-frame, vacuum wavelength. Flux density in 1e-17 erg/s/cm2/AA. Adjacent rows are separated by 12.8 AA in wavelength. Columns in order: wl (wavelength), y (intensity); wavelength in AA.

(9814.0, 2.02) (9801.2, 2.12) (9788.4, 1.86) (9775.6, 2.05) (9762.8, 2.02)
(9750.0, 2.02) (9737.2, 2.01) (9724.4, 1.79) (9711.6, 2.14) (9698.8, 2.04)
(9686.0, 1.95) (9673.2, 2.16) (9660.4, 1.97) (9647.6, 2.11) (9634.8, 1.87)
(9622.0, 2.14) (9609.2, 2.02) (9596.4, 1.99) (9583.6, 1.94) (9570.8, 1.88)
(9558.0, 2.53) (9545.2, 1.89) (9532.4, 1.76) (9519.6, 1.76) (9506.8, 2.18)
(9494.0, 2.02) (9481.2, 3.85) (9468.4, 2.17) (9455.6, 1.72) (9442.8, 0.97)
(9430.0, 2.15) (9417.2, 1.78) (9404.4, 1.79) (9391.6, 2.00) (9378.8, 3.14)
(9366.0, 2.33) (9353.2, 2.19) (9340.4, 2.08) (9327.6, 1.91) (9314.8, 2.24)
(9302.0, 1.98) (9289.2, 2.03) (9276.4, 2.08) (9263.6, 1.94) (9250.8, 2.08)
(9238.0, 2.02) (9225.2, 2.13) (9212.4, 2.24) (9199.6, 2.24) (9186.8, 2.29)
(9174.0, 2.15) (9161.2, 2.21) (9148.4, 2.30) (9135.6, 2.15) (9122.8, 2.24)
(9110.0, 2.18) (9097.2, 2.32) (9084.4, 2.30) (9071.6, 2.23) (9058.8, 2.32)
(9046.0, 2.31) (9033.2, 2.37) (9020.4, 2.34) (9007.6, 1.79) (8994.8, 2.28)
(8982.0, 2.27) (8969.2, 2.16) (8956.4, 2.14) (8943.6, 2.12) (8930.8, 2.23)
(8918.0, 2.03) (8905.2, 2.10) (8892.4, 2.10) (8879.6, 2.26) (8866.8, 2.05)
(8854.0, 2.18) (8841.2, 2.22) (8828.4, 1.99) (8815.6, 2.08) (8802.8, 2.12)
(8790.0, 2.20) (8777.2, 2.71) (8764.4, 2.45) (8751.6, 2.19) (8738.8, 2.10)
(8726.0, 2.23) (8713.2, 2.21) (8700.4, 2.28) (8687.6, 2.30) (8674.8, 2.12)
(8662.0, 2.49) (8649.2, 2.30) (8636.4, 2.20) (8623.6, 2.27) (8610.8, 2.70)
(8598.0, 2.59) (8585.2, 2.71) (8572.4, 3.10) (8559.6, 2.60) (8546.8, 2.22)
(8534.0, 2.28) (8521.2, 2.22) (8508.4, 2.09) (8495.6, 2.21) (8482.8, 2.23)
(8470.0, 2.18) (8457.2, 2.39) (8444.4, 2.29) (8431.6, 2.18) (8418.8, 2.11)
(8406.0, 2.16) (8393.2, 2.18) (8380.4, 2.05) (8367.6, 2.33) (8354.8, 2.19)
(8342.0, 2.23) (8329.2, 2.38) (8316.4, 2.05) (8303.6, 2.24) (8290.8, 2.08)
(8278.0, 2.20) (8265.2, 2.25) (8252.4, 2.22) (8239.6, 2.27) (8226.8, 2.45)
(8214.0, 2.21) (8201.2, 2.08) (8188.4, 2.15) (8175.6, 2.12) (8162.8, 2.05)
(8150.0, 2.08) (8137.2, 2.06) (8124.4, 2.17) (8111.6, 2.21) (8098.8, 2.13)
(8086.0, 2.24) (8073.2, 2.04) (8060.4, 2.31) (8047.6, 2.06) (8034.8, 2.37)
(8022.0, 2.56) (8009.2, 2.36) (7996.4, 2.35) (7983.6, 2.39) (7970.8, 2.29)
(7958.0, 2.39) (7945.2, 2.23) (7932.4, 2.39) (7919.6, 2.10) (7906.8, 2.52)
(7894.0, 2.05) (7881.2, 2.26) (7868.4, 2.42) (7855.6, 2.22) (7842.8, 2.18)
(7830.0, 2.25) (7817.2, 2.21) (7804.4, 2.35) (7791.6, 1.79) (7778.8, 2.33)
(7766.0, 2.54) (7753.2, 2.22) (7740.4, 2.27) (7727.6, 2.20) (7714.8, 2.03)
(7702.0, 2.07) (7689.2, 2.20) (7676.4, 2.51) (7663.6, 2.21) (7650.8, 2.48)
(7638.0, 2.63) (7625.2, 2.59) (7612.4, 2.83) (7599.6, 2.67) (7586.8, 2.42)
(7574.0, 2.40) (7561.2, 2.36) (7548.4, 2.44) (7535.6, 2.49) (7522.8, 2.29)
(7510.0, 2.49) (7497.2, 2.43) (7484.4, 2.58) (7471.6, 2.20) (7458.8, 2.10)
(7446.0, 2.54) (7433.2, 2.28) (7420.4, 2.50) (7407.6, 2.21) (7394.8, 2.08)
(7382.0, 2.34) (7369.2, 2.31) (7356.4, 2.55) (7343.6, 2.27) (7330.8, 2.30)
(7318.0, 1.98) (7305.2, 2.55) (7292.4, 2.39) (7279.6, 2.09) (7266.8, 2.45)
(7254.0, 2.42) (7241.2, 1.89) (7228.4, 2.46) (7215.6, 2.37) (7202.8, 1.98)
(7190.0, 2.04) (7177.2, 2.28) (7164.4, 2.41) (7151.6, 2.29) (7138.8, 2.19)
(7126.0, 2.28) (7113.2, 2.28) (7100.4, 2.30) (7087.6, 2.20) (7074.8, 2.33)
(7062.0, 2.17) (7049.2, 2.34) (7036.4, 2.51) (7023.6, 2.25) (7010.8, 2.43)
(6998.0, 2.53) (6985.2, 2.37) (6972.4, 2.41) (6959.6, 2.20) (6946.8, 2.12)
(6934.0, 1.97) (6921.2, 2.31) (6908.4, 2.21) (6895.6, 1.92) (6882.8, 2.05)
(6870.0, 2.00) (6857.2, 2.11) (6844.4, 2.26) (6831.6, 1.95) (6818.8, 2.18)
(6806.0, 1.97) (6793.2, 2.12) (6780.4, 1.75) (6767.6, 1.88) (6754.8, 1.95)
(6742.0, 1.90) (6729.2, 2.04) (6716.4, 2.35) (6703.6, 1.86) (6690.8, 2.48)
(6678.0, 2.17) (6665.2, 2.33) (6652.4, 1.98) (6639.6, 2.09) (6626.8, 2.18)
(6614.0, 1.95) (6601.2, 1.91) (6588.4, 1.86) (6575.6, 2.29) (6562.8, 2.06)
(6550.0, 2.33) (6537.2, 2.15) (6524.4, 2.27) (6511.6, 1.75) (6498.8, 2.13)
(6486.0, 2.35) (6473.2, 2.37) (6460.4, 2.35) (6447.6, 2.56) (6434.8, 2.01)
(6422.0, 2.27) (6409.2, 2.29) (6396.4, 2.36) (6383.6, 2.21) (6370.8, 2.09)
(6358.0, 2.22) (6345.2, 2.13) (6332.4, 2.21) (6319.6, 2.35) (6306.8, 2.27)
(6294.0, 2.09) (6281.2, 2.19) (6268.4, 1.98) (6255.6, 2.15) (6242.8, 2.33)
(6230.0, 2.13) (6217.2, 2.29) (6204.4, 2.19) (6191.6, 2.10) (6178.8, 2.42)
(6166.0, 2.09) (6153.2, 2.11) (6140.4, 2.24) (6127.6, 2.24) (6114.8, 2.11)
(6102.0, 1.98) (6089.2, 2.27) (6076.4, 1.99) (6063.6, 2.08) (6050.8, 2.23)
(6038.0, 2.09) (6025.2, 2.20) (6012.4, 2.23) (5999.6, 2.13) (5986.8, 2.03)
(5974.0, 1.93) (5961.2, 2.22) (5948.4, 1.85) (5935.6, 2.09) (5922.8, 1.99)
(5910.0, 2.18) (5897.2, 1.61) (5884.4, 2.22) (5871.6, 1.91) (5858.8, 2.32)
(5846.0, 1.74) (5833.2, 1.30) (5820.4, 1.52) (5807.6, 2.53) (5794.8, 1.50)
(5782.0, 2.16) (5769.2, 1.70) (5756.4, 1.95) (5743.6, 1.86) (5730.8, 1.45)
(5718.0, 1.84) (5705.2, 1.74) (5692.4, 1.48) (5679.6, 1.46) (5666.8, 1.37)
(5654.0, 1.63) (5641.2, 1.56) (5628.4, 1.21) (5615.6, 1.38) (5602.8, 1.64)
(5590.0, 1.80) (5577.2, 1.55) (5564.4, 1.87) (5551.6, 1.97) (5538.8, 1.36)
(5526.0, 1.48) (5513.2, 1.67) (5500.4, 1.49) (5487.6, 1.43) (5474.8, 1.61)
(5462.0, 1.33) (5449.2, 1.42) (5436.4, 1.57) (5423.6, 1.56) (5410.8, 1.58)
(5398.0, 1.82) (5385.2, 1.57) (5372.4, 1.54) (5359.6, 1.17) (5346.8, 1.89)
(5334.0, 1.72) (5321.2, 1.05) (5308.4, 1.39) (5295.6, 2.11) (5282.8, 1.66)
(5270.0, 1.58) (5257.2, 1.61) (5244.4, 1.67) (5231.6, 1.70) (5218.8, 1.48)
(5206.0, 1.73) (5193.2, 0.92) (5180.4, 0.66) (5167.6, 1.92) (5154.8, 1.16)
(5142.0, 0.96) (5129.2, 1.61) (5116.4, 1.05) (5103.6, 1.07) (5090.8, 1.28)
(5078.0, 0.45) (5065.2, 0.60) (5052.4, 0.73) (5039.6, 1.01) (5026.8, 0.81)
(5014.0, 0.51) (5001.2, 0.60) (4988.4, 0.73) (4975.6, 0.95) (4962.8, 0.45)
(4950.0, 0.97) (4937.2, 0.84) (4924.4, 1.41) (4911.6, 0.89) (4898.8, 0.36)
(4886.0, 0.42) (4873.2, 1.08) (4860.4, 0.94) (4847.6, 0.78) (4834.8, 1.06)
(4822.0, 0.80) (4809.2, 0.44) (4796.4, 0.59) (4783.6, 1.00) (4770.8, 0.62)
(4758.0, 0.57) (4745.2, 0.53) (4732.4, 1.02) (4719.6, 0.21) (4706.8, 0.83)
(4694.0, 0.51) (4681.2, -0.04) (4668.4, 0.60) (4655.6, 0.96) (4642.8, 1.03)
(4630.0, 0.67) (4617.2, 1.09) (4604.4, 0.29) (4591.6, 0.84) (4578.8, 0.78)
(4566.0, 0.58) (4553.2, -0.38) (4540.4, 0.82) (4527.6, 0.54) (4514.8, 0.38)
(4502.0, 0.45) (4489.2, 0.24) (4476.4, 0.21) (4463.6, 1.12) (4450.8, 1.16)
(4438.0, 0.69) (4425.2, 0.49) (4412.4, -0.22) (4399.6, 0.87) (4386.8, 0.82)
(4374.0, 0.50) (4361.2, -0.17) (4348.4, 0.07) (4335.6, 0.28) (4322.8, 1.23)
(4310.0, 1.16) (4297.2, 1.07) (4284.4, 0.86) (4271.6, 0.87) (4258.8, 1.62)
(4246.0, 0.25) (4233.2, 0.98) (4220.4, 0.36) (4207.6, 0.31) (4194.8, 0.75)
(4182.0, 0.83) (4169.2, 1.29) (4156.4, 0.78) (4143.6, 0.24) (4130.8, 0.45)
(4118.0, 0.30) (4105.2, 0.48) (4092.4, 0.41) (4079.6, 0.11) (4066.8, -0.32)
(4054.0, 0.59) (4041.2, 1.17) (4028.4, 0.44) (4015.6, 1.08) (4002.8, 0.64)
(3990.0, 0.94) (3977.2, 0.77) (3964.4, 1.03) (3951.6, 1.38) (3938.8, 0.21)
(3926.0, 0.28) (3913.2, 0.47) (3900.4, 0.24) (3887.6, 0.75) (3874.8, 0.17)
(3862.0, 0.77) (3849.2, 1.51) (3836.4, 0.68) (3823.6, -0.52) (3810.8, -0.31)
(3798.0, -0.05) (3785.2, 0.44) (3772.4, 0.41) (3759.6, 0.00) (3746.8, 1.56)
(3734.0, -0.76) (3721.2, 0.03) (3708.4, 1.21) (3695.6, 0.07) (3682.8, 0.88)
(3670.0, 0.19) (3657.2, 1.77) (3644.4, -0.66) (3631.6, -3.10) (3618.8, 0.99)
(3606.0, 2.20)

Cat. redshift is 0.31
